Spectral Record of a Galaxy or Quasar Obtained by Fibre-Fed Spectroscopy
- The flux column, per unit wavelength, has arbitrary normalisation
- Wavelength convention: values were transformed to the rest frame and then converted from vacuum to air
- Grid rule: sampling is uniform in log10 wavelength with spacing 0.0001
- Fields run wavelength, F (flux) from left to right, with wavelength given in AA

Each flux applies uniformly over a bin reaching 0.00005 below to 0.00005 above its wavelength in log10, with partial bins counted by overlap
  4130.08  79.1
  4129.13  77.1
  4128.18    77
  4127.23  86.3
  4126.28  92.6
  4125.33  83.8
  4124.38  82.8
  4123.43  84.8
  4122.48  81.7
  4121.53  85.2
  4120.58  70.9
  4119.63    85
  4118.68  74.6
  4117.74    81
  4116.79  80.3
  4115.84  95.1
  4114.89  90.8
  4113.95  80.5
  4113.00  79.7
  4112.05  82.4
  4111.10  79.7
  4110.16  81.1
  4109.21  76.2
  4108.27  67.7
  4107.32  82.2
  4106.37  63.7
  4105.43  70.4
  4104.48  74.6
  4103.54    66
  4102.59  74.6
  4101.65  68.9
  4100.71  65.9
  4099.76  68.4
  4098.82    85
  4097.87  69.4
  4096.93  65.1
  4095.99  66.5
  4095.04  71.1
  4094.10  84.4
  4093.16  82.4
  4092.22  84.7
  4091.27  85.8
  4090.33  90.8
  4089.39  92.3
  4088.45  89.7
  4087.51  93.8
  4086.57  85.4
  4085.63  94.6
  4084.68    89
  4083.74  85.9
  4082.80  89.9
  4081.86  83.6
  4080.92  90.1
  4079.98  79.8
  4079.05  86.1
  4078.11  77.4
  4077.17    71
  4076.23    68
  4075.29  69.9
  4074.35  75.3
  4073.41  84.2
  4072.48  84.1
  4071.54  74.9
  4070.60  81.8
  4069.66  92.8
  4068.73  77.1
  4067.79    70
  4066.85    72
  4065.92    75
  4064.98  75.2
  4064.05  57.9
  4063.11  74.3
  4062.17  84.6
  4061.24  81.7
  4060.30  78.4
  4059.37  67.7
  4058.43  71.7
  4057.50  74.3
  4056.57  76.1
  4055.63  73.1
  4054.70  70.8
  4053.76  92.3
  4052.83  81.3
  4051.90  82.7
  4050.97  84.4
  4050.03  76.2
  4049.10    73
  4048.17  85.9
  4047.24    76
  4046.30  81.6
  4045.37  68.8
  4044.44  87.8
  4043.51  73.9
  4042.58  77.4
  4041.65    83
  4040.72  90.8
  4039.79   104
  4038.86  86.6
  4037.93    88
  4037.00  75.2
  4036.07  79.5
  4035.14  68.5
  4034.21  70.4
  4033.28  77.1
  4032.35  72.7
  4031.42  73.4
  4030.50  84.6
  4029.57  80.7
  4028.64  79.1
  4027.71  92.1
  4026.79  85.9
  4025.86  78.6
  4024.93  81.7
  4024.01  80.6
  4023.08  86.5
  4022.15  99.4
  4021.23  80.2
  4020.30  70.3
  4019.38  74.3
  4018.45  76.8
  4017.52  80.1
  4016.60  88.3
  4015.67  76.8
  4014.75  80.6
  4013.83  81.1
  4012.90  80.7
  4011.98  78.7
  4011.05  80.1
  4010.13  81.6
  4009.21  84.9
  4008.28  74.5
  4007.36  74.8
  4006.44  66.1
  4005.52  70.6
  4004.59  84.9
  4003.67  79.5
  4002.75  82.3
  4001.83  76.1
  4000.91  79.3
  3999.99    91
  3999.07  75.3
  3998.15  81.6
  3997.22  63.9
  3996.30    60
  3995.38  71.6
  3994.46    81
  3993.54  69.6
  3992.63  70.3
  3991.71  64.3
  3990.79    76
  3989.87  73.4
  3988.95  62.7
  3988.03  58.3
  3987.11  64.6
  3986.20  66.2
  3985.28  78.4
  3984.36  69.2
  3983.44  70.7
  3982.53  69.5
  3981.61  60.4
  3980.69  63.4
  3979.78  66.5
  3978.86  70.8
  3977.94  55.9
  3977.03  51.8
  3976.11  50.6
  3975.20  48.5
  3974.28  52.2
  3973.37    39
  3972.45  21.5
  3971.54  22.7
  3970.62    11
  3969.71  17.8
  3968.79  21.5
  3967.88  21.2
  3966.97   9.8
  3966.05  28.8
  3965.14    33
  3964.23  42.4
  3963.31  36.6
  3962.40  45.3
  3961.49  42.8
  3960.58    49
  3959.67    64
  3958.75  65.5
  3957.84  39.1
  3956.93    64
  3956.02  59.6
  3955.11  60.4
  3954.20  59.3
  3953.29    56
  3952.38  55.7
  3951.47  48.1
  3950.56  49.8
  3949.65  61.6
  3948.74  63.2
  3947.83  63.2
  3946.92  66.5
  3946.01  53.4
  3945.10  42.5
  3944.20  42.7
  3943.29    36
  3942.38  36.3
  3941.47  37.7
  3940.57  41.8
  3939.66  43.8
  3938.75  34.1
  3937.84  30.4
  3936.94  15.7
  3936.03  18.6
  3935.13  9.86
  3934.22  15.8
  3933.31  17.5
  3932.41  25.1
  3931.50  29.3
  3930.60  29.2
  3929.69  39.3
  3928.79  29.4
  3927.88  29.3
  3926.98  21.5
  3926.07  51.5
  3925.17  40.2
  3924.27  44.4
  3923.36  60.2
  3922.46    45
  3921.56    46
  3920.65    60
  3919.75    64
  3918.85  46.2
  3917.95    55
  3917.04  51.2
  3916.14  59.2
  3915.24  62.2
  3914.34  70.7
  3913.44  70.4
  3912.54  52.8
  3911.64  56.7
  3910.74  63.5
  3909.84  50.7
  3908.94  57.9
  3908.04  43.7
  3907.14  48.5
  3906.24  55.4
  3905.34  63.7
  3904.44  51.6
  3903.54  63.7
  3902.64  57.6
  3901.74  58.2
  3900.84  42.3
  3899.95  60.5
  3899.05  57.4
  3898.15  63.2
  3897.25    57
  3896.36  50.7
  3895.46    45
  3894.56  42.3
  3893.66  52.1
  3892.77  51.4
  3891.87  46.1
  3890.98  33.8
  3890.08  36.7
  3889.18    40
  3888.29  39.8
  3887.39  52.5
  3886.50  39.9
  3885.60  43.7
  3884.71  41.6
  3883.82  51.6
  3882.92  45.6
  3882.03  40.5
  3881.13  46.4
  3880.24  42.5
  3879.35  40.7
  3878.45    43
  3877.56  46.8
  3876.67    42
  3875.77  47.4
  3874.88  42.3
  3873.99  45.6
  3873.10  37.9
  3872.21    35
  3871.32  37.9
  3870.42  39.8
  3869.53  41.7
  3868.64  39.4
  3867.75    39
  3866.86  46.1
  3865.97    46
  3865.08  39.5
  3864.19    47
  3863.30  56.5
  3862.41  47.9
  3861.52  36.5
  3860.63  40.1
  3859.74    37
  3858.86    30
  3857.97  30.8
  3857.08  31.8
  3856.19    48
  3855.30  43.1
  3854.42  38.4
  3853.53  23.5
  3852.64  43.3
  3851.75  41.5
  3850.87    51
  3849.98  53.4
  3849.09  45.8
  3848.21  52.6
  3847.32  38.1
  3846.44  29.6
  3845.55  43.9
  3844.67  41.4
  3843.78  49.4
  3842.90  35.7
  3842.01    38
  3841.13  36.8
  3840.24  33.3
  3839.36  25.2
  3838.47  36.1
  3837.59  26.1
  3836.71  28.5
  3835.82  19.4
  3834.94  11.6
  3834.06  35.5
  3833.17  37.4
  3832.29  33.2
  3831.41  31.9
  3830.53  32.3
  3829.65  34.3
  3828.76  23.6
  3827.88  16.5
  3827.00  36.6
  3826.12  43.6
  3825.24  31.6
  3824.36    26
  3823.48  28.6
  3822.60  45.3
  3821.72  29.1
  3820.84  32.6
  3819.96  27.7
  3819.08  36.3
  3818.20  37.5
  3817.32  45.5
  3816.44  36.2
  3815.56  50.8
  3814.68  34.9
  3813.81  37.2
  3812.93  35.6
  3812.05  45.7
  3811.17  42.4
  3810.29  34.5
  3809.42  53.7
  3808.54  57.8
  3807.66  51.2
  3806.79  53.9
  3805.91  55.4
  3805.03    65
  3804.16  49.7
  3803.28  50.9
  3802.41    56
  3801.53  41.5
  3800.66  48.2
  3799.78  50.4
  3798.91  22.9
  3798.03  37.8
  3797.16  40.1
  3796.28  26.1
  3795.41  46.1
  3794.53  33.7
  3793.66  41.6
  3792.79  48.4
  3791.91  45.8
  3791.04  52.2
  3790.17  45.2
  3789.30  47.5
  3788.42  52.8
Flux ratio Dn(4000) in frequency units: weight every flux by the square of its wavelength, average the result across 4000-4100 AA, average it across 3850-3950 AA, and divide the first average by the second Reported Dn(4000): 1.9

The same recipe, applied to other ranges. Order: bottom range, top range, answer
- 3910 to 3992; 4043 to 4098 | 1.78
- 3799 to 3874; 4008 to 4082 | 2.24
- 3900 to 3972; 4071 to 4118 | 1.93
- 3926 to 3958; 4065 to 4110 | 2.06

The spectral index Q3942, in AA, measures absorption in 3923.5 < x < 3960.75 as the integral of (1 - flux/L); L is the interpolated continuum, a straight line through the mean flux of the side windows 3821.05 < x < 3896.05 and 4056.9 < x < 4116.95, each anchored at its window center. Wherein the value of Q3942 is 7.8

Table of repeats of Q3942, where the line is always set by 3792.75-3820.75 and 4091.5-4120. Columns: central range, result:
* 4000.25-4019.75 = -3.79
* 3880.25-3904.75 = 2.10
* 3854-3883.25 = 5.06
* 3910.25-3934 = 3.98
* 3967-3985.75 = 4.56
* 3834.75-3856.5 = 4.65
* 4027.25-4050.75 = -3.77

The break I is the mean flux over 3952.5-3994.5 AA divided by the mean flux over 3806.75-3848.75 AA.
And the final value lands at 1.44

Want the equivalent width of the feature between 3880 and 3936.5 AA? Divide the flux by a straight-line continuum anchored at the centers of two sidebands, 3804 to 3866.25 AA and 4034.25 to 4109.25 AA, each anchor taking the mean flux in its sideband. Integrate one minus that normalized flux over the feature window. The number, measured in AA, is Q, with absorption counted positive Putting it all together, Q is 4.5 AA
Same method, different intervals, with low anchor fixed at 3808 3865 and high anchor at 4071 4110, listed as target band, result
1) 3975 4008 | -3.6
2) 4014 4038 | -4.1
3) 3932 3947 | 6.0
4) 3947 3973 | 6.1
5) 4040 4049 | -1.2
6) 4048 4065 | -0.8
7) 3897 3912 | -2.3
